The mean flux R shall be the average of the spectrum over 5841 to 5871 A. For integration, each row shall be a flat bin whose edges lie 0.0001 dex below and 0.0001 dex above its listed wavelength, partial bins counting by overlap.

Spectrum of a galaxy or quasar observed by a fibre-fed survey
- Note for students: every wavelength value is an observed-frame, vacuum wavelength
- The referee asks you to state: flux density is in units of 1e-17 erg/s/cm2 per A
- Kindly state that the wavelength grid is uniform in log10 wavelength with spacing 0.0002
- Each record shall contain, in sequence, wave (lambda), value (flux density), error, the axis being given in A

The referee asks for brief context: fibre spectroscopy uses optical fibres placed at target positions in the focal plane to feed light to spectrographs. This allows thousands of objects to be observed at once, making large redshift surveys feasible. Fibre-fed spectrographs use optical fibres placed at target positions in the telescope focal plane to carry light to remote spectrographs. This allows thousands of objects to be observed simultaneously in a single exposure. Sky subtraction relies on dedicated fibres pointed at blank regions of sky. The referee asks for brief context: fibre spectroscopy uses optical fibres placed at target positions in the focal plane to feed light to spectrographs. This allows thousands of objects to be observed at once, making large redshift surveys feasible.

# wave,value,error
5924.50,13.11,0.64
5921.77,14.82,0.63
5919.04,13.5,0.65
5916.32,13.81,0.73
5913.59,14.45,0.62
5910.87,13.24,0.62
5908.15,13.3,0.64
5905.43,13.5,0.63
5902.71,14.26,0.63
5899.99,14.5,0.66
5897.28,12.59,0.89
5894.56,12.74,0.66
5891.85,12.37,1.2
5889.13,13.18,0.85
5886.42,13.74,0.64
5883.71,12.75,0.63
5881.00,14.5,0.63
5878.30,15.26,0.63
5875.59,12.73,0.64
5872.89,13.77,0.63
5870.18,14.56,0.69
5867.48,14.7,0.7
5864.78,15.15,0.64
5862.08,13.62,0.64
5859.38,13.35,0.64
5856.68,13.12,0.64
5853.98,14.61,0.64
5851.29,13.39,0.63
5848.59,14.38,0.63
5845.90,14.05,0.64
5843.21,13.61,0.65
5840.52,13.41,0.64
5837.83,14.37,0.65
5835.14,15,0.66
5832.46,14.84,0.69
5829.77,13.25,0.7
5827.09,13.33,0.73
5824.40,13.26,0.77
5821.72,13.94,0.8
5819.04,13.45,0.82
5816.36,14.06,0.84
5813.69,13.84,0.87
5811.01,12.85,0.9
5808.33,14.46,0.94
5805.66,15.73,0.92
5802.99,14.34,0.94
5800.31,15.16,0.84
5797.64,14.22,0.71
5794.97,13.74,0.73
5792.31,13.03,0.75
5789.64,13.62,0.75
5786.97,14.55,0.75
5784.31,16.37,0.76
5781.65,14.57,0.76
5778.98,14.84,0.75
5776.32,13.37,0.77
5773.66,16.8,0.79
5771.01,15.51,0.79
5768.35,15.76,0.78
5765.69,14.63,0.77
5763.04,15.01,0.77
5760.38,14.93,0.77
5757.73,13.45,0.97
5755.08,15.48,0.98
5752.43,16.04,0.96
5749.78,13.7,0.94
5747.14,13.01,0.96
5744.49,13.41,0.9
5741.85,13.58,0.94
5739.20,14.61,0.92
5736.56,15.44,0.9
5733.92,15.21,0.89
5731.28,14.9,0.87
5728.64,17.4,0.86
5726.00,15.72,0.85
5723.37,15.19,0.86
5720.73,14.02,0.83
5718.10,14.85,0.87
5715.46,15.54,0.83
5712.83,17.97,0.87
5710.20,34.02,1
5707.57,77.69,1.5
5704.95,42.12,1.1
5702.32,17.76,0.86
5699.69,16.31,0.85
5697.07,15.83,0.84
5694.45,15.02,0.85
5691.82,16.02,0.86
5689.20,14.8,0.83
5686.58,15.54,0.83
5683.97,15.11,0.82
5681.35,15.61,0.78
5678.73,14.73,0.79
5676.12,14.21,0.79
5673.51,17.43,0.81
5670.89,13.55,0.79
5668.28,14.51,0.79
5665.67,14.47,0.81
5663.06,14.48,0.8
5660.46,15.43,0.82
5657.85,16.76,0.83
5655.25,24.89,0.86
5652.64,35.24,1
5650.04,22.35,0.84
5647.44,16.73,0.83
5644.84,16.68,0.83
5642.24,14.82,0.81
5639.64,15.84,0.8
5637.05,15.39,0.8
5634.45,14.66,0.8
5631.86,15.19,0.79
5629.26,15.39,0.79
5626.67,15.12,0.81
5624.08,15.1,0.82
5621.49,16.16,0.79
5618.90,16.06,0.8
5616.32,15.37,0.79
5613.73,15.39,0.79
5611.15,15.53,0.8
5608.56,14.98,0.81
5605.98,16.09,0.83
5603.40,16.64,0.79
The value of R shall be 14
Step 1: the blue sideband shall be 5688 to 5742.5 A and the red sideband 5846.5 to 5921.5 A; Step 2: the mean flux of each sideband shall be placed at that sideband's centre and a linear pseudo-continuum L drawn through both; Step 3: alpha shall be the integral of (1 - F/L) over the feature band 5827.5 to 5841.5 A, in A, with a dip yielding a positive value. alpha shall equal 1.5 A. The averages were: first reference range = 20.8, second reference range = 13.8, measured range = 14.1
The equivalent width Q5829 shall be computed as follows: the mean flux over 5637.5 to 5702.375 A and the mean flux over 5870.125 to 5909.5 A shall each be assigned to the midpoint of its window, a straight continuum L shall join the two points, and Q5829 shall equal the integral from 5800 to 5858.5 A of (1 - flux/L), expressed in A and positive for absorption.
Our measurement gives 1.96 A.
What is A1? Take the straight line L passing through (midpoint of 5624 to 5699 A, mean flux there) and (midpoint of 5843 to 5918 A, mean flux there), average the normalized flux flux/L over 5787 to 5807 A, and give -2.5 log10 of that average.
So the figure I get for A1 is 0.04 mag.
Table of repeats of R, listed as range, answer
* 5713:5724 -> 15.2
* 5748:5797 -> 14.7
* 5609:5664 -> 17.3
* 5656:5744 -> 18.7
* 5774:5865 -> 14.1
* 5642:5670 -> 18.8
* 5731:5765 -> 14.5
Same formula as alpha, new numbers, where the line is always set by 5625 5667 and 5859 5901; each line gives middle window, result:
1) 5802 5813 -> 0.5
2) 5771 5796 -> 1.2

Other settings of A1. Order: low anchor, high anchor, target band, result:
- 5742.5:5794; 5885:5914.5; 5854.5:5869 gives -0.02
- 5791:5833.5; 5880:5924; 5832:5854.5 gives -0.03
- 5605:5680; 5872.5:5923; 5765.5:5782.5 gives 0.00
